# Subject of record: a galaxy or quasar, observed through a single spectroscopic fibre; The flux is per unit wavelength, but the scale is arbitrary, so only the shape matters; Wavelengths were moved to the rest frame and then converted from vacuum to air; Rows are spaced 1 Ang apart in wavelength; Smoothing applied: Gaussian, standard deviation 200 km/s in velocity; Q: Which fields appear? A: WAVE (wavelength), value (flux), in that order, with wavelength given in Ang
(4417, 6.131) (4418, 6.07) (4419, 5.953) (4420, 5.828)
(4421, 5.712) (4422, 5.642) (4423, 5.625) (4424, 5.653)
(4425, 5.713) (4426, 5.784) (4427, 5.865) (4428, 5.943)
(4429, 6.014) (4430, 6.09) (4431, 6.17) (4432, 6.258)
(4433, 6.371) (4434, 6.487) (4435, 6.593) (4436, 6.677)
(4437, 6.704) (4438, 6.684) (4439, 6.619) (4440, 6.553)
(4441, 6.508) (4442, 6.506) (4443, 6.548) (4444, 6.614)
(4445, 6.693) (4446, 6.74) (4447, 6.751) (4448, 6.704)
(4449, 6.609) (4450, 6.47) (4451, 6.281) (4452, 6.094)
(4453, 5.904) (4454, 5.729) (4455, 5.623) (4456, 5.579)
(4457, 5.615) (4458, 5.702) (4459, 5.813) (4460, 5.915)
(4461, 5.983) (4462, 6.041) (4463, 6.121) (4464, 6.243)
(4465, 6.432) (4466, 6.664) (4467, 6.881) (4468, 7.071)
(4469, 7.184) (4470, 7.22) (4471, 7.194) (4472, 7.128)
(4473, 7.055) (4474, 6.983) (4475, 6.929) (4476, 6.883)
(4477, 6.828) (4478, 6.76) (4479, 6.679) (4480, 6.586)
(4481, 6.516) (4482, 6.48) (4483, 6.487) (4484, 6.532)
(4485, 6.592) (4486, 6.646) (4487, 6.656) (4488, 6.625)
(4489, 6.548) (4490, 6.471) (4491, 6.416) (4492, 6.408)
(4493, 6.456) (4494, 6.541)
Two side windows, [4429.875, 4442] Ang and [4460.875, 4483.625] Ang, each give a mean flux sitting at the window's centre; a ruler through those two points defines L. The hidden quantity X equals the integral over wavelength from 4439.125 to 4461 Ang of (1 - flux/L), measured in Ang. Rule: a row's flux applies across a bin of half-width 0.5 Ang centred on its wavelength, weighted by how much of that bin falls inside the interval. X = 1.1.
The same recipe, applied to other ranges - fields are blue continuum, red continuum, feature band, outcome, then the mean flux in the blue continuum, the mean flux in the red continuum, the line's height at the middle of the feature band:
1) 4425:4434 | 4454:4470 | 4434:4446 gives -1.0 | 6.07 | 6.21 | 6.11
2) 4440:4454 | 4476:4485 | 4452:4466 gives 1.3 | 6.47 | 6.62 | 6.52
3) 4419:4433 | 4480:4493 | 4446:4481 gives -1.0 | 5.89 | 6.53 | 6.29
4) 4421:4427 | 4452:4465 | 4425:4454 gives -3.0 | 5.7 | 5.89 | 5.78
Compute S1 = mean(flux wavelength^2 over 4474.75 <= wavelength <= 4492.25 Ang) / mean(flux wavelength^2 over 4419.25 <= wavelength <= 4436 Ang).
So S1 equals 1.13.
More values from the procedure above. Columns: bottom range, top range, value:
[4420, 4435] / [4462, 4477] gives 1.17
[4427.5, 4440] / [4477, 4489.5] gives 1.06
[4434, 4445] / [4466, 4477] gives 1.08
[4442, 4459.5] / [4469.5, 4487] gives 1.11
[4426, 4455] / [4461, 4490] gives 1.07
